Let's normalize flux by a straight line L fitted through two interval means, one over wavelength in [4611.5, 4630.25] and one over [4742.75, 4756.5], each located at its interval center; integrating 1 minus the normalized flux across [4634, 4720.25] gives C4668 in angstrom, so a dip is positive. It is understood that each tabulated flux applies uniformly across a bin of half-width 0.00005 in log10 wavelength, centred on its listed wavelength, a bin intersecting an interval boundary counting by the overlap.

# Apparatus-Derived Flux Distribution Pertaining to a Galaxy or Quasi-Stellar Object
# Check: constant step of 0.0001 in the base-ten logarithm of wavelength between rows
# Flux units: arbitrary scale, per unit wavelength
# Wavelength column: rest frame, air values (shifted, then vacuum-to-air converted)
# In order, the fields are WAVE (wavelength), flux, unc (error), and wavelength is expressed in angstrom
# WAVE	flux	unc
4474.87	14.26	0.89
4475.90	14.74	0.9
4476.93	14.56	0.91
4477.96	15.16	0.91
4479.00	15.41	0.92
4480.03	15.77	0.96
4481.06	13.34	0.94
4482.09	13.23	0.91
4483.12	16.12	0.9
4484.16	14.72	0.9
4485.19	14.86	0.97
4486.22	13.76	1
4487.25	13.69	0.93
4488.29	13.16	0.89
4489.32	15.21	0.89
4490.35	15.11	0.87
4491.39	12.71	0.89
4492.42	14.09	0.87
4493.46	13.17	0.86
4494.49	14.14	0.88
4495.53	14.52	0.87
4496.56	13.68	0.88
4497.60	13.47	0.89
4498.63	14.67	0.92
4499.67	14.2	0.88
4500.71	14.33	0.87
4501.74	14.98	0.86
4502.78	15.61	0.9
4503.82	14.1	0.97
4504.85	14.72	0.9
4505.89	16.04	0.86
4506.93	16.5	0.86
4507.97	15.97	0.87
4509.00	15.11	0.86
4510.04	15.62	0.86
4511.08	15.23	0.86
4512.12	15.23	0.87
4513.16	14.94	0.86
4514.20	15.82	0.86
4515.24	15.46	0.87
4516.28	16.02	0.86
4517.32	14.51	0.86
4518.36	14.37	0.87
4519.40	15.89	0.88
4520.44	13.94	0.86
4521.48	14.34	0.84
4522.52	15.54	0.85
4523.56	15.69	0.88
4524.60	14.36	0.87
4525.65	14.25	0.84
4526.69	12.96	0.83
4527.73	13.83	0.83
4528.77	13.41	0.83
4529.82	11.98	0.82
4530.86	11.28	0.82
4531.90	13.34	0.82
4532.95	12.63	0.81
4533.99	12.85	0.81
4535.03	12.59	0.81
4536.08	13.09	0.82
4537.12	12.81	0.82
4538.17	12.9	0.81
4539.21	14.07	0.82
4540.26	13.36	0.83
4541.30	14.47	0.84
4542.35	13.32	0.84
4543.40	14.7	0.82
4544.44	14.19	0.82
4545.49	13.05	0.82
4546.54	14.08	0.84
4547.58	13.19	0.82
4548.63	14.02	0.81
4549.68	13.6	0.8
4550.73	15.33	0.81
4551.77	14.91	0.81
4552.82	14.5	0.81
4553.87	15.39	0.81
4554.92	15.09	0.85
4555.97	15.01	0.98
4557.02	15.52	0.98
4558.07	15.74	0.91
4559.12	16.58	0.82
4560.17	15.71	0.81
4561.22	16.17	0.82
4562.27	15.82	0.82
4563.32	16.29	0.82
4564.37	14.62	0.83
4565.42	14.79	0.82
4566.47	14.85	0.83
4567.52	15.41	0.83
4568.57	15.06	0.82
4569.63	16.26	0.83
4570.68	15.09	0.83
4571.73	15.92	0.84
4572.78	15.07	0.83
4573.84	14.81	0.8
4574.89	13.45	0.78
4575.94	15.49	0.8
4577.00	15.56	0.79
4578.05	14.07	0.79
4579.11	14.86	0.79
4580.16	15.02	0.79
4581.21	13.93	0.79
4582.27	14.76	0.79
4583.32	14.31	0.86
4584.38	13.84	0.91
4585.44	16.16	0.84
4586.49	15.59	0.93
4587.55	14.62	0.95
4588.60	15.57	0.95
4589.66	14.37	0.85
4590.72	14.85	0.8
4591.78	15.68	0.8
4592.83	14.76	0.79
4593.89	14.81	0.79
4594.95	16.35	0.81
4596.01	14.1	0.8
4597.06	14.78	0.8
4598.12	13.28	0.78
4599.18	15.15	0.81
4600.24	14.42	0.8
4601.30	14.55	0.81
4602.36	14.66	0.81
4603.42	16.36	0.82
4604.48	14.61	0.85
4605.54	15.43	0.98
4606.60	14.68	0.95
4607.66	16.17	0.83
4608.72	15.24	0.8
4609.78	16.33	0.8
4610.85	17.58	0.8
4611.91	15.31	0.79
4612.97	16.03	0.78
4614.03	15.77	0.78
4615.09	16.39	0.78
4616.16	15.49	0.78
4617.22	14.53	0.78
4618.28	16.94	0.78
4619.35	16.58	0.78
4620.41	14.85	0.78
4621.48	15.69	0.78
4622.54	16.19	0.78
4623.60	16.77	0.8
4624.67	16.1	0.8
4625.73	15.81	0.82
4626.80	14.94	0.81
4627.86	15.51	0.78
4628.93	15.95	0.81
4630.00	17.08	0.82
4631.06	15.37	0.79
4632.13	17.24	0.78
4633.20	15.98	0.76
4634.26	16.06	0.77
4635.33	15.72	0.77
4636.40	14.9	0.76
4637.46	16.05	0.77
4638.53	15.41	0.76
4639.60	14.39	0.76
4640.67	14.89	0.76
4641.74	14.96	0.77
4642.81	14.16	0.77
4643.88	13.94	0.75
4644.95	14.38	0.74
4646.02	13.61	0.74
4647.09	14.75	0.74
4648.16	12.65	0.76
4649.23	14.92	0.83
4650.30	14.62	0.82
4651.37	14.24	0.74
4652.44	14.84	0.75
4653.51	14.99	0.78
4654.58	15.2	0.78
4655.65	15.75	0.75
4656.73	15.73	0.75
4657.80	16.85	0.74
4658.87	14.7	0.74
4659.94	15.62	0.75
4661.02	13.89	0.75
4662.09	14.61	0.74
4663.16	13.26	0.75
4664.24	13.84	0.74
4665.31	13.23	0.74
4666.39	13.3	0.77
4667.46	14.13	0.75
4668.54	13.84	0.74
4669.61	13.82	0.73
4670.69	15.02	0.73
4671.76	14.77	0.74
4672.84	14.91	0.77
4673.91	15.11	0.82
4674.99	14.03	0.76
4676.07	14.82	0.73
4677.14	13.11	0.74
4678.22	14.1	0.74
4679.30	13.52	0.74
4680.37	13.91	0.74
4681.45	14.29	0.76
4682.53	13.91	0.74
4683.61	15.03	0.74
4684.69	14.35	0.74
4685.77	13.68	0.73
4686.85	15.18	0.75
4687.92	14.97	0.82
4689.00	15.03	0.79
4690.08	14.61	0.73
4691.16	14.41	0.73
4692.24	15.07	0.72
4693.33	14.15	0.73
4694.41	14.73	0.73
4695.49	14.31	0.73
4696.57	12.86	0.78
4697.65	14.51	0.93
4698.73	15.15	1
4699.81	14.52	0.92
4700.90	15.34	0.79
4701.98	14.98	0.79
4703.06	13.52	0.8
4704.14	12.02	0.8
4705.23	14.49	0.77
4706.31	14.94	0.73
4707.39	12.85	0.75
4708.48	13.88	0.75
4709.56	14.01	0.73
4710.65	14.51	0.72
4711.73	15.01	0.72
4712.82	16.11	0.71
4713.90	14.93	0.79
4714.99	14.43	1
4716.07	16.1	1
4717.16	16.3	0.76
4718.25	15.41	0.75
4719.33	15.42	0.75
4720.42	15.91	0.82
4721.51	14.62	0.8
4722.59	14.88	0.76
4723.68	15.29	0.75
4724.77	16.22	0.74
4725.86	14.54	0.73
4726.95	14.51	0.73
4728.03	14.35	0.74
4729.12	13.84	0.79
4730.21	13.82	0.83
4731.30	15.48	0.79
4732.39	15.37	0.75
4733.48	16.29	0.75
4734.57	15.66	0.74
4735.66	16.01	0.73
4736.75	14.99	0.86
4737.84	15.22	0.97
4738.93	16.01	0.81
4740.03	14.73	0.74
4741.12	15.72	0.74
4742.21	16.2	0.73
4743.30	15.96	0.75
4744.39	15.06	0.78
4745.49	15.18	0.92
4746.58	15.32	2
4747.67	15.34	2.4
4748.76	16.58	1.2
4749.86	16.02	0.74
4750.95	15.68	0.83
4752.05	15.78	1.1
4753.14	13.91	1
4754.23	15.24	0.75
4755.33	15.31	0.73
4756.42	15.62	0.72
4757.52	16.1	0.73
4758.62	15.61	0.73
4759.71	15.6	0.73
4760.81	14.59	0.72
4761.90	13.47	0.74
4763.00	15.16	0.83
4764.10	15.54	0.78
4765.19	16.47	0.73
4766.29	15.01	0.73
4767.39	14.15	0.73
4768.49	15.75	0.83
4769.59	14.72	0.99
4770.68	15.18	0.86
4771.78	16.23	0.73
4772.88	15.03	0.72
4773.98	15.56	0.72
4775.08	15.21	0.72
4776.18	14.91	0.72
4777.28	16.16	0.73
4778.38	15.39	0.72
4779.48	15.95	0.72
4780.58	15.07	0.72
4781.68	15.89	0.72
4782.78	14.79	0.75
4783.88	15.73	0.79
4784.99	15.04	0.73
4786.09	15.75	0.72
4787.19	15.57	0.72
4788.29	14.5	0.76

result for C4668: 6.16 angstrom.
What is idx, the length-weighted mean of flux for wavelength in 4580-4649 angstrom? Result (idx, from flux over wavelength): 15.3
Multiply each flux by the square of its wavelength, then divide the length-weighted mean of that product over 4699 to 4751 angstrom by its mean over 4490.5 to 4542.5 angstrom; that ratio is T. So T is 1.2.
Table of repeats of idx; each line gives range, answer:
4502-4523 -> 15.2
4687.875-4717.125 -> 14.5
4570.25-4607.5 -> 14.9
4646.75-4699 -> 14.5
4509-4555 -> 14.1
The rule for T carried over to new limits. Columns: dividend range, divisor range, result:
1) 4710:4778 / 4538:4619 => 1.09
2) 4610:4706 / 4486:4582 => 1.08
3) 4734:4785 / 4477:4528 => 1.17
